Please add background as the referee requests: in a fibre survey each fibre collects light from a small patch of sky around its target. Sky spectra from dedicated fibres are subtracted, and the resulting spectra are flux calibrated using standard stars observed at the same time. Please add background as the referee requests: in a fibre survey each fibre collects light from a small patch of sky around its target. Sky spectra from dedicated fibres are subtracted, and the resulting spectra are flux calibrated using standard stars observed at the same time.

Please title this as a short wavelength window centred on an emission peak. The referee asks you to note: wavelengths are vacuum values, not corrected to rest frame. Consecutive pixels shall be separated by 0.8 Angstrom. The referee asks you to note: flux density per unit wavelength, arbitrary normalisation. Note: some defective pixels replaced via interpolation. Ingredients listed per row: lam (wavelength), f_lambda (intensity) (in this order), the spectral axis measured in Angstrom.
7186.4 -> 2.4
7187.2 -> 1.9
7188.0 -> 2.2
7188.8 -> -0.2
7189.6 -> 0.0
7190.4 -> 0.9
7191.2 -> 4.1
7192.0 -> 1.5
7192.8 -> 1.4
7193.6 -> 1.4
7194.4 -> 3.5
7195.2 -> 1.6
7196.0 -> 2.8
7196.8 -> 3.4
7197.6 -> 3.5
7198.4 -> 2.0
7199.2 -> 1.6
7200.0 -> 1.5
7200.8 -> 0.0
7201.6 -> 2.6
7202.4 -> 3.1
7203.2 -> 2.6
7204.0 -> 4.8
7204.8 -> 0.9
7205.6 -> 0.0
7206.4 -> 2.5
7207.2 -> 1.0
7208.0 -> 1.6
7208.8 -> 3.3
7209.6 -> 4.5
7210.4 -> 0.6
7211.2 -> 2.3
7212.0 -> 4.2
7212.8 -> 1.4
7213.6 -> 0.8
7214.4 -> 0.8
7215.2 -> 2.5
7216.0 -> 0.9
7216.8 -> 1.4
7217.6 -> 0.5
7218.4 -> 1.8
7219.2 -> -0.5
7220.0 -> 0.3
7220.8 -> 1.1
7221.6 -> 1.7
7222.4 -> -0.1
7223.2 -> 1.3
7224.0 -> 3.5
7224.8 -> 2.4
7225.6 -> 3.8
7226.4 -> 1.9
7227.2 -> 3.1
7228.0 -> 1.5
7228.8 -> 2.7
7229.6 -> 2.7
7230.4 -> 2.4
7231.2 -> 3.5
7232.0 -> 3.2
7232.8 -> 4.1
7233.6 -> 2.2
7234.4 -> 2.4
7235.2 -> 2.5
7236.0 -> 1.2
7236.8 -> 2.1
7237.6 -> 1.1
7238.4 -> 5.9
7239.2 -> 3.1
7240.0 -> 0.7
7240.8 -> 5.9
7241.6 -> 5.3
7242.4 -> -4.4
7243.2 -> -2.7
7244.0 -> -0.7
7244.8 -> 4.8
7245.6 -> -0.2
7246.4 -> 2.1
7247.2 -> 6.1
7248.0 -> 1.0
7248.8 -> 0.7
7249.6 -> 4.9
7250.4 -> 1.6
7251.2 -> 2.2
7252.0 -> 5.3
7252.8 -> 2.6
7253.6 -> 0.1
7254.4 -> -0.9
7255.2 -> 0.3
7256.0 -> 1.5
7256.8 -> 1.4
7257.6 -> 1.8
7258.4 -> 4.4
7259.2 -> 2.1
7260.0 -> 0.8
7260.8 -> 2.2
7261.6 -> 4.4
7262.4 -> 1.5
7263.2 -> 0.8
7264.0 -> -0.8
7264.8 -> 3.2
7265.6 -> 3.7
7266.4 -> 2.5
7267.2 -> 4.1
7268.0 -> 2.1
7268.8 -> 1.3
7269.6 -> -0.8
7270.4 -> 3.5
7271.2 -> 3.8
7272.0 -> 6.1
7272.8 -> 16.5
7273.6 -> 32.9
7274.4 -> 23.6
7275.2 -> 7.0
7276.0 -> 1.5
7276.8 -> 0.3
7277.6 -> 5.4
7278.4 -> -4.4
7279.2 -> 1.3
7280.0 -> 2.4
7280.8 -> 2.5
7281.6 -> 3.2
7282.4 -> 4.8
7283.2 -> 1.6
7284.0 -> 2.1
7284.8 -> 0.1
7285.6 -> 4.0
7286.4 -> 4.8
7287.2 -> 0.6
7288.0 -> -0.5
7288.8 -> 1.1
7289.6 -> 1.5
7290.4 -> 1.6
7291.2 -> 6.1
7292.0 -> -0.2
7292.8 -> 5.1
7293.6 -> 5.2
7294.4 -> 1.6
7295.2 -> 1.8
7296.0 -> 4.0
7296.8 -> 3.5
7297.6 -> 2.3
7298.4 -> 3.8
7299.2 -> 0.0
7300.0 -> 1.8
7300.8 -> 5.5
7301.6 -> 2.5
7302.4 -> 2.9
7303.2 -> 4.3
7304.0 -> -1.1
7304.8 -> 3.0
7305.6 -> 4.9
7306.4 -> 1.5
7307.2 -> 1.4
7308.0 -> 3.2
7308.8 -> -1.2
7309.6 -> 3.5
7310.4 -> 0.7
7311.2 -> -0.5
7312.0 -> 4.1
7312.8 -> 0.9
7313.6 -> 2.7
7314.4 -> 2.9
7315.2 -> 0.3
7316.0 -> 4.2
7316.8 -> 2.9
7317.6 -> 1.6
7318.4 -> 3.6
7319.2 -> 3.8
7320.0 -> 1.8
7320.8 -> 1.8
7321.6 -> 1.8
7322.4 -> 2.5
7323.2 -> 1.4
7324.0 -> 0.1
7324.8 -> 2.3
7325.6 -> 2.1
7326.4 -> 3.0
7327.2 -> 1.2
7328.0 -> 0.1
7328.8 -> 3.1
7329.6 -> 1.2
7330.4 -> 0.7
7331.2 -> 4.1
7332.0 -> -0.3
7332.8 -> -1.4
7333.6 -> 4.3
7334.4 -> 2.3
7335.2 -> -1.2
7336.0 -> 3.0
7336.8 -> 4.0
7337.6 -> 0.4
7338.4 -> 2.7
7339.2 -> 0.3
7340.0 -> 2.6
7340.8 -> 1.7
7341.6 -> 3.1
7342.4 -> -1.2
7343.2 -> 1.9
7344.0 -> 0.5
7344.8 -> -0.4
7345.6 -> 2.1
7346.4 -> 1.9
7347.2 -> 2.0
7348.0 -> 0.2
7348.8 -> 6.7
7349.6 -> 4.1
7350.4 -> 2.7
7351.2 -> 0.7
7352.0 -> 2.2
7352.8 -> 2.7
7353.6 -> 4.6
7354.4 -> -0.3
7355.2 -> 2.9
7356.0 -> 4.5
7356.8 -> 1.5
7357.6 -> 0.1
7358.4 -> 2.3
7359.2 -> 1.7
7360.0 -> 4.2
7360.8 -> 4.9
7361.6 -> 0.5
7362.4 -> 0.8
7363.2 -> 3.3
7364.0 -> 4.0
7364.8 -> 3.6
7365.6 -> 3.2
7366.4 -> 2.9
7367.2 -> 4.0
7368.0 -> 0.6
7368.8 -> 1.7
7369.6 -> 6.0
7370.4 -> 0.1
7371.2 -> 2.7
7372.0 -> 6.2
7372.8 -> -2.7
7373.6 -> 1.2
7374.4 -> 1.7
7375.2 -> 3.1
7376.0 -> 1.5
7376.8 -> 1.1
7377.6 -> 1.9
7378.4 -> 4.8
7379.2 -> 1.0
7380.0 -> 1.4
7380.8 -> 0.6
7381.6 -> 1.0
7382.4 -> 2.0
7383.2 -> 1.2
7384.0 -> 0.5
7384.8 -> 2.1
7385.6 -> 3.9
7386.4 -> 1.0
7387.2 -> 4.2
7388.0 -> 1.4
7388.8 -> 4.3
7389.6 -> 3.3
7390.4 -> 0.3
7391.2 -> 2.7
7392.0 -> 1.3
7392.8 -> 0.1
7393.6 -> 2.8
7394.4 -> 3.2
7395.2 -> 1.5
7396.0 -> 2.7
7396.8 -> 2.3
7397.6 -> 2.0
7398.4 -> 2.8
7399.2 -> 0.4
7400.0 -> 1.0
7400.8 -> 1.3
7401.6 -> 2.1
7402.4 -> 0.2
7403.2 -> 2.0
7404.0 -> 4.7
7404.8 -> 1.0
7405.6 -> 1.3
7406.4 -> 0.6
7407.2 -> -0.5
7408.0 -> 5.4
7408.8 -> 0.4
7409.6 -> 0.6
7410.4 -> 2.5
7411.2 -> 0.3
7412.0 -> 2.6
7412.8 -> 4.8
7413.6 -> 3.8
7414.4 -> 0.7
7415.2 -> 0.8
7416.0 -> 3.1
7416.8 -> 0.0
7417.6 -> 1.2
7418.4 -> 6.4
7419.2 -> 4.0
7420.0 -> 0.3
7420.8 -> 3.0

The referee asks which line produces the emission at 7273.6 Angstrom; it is Halpha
